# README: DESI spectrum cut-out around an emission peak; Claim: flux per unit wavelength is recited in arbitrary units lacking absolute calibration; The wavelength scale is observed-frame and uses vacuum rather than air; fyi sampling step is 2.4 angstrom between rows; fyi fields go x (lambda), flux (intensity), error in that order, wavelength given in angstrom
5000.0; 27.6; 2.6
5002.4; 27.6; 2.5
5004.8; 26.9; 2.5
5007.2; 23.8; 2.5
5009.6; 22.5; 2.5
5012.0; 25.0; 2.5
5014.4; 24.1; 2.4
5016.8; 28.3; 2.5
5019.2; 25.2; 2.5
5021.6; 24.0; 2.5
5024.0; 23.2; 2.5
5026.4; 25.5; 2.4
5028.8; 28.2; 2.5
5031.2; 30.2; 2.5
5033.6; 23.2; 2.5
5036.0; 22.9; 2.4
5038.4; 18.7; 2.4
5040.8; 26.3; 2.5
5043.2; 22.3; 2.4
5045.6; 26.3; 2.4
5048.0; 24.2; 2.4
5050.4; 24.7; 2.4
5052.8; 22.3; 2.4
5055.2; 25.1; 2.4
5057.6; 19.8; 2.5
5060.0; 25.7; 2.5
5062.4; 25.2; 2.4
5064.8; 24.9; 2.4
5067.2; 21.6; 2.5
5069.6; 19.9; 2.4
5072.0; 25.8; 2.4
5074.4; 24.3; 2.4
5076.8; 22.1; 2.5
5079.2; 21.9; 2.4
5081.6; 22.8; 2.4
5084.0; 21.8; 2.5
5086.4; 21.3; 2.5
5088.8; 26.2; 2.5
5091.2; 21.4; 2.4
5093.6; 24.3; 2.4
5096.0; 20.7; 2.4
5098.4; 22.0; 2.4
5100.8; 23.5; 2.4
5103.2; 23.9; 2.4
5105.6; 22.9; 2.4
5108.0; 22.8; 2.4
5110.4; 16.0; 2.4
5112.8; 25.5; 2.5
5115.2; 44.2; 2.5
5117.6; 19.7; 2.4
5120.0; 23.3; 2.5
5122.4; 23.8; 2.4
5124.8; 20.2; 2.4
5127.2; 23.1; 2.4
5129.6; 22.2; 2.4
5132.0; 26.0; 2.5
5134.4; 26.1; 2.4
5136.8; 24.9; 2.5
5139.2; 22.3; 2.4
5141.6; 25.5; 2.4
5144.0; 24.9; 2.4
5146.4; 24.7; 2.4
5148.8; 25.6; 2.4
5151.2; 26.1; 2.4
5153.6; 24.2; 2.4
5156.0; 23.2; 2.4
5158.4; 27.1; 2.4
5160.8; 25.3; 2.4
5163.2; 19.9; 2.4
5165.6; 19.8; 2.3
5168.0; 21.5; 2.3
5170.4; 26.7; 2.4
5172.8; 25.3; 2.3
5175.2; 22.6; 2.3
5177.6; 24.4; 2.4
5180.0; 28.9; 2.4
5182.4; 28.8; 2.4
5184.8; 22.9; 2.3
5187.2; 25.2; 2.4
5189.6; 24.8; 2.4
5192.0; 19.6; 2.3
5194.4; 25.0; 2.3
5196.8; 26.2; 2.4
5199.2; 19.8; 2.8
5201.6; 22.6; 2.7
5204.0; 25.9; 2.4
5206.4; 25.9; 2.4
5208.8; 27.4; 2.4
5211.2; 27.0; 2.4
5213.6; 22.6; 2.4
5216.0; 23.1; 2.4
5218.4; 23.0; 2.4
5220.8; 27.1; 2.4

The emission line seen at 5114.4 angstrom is H-gamma 4340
